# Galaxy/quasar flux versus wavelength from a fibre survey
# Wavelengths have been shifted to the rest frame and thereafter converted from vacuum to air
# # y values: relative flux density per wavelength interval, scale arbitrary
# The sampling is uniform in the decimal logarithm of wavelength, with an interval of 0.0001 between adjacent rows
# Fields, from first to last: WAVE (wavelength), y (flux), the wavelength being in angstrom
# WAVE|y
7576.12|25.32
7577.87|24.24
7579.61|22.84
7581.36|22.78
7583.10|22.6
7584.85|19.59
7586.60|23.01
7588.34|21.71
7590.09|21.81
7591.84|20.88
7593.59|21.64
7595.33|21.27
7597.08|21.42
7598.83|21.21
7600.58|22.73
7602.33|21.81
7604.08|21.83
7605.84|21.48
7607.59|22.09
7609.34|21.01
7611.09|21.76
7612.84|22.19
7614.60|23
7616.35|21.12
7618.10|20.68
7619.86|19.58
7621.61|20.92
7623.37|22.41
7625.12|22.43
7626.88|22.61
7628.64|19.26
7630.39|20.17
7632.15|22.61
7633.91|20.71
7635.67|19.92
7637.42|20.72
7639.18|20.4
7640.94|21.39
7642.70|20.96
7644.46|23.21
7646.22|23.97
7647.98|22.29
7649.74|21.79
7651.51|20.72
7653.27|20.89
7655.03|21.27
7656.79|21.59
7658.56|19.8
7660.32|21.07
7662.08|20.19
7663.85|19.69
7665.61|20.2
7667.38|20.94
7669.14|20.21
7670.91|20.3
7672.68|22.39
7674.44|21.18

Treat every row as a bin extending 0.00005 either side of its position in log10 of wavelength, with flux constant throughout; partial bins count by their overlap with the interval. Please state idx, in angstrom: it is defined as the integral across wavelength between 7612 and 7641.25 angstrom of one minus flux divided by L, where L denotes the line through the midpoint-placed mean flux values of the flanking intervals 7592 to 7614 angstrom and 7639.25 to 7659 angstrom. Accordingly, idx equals 0.6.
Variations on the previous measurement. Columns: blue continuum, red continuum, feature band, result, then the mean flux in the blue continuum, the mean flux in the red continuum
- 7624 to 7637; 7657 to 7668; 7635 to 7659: -0.76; 21.1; 20.4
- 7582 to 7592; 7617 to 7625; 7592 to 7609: -0.18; 21.7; 21.1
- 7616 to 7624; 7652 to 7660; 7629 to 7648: -0.45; 20.9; 20.9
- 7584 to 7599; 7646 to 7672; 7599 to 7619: -0.45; 21.4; 20.9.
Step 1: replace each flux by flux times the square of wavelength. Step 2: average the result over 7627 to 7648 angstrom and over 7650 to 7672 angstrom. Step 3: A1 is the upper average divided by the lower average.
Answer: 0.97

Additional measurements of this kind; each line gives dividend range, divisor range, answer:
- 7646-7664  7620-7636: 1.01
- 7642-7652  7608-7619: 1.04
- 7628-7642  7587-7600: 0.97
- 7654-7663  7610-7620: 0.98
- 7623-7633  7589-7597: 1.02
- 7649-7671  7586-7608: 0.97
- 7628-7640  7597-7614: 0.95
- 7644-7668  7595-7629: 1.00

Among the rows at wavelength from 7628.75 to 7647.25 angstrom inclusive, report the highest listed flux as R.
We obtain 23.97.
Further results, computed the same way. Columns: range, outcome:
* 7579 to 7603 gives 23.01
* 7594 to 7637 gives 23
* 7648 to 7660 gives 21.79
